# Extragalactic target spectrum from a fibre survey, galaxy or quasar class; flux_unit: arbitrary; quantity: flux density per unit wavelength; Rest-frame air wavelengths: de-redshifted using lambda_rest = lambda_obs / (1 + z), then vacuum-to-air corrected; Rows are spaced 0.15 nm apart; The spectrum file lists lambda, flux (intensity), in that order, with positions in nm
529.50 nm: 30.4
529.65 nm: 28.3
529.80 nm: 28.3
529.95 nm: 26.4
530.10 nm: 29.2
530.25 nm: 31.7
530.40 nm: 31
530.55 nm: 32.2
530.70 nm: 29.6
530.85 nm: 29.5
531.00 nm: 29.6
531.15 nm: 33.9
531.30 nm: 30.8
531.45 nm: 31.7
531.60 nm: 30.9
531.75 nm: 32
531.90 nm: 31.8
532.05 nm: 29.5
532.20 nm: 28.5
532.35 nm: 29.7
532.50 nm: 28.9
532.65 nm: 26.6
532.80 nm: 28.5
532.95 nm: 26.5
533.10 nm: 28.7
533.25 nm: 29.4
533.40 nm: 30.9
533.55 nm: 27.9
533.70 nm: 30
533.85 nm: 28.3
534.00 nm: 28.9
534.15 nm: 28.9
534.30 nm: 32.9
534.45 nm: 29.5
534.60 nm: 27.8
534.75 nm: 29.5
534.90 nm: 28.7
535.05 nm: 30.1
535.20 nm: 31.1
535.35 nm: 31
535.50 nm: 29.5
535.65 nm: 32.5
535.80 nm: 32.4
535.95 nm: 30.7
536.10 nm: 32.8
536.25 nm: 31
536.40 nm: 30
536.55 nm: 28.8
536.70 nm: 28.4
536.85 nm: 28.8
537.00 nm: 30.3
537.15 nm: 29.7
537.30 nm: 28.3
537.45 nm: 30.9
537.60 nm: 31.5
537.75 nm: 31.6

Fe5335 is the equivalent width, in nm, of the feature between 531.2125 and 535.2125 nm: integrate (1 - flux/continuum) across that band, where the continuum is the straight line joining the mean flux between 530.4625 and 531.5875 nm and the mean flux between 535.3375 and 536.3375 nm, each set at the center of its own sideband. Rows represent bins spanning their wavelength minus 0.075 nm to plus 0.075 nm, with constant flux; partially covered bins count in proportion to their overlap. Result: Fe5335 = 0.21 nm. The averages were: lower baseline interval 31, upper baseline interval 31.4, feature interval 29.5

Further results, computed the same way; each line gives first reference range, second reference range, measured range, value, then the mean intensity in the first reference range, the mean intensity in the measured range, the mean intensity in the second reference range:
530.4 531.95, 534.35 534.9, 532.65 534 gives 0.054 nm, 31.2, 28.7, 29.1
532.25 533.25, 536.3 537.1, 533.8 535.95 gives -0.096 nm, 28.3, 30.1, 29.3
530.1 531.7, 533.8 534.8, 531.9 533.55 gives 0.073 nm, 31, 28.8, 29.4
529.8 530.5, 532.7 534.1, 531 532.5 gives -0.085 nm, 29.5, 30.8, 28.8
